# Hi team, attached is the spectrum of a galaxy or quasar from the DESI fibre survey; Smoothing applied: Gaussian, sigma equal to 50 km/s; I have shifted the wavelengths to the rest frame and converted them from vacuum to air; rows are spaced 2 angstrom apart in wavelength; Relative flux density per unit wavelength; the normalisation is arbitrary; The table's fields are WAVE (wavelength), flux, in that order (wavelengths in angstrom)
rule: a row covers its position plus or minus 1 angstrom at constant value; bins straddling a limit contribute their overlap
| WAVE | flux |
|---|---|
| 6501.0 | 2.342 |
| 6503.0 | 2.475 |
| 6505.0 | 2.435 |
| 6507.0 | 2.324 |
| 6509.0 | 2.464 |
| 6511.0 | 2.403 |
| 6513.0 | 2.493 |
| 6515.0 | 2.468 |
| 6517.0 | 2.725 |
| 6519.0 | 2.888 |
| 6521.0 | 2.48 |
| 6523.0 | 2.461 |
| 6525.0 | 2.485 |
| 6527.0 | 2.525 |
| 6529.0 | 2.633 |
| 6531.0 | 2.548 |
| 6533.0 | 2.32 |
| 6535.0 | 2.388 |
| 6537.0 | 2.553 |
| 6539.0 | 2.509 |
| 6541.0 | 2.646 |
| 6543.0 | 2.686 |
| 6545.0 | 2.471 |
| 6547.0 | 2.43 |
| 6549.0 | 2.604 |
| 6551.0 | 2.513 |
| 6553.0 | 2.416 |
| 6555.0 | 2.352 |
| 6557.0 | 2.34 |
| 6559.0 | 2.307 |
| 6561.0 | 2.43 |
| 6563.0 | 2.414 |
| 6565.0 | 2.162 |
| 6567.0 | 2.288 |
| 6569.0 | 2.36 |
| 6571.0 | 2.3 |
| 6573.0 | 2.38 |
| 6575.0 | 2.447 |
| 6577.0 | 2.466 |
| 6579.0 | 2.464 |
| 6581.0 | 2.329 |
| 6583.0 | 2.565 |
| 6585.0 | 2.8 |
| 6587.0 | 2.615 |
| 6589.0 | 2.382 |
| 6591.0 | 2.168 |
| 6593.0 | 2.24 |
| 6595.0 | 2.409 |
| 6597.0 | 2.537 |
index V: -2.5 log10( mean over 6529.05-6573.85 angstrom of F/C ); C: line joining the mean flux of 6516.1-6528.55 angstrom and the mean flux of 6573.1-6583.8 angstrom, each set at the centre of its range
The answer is 0.038 mag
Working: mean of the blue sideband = 2.59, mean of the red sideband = 2.45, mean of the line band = 2.43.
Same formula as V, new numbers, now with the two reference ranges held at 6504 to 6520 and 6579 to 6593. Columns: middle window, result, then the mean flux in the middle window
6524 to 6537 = 0.01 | 2.49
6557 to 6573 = 0.07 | 2.33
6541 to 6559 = 0.01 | 2.48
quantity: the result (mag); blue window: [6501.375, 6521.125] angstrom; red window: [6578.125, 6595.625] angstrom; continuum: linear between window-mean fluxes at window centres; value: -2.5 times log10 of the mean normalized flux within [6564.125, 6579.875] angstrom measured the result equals 0.043 mag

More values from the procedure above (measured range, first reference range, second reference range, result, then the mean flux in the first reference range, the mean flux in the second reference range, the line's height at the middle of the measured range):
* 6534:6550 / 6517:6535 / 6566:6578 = -0.02 mag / 2.54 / 2.37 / 2.48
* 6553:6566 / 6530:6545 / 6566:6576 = 0.03 mag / 2.52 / 2.35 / 2.41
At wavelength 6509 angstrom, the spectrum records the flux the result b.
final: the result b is 2.464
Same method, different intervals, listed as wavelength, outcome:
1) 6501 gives 2.342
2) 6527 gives 2.525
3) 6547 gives 2.43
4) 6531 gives 2.548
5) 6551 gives 2.513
